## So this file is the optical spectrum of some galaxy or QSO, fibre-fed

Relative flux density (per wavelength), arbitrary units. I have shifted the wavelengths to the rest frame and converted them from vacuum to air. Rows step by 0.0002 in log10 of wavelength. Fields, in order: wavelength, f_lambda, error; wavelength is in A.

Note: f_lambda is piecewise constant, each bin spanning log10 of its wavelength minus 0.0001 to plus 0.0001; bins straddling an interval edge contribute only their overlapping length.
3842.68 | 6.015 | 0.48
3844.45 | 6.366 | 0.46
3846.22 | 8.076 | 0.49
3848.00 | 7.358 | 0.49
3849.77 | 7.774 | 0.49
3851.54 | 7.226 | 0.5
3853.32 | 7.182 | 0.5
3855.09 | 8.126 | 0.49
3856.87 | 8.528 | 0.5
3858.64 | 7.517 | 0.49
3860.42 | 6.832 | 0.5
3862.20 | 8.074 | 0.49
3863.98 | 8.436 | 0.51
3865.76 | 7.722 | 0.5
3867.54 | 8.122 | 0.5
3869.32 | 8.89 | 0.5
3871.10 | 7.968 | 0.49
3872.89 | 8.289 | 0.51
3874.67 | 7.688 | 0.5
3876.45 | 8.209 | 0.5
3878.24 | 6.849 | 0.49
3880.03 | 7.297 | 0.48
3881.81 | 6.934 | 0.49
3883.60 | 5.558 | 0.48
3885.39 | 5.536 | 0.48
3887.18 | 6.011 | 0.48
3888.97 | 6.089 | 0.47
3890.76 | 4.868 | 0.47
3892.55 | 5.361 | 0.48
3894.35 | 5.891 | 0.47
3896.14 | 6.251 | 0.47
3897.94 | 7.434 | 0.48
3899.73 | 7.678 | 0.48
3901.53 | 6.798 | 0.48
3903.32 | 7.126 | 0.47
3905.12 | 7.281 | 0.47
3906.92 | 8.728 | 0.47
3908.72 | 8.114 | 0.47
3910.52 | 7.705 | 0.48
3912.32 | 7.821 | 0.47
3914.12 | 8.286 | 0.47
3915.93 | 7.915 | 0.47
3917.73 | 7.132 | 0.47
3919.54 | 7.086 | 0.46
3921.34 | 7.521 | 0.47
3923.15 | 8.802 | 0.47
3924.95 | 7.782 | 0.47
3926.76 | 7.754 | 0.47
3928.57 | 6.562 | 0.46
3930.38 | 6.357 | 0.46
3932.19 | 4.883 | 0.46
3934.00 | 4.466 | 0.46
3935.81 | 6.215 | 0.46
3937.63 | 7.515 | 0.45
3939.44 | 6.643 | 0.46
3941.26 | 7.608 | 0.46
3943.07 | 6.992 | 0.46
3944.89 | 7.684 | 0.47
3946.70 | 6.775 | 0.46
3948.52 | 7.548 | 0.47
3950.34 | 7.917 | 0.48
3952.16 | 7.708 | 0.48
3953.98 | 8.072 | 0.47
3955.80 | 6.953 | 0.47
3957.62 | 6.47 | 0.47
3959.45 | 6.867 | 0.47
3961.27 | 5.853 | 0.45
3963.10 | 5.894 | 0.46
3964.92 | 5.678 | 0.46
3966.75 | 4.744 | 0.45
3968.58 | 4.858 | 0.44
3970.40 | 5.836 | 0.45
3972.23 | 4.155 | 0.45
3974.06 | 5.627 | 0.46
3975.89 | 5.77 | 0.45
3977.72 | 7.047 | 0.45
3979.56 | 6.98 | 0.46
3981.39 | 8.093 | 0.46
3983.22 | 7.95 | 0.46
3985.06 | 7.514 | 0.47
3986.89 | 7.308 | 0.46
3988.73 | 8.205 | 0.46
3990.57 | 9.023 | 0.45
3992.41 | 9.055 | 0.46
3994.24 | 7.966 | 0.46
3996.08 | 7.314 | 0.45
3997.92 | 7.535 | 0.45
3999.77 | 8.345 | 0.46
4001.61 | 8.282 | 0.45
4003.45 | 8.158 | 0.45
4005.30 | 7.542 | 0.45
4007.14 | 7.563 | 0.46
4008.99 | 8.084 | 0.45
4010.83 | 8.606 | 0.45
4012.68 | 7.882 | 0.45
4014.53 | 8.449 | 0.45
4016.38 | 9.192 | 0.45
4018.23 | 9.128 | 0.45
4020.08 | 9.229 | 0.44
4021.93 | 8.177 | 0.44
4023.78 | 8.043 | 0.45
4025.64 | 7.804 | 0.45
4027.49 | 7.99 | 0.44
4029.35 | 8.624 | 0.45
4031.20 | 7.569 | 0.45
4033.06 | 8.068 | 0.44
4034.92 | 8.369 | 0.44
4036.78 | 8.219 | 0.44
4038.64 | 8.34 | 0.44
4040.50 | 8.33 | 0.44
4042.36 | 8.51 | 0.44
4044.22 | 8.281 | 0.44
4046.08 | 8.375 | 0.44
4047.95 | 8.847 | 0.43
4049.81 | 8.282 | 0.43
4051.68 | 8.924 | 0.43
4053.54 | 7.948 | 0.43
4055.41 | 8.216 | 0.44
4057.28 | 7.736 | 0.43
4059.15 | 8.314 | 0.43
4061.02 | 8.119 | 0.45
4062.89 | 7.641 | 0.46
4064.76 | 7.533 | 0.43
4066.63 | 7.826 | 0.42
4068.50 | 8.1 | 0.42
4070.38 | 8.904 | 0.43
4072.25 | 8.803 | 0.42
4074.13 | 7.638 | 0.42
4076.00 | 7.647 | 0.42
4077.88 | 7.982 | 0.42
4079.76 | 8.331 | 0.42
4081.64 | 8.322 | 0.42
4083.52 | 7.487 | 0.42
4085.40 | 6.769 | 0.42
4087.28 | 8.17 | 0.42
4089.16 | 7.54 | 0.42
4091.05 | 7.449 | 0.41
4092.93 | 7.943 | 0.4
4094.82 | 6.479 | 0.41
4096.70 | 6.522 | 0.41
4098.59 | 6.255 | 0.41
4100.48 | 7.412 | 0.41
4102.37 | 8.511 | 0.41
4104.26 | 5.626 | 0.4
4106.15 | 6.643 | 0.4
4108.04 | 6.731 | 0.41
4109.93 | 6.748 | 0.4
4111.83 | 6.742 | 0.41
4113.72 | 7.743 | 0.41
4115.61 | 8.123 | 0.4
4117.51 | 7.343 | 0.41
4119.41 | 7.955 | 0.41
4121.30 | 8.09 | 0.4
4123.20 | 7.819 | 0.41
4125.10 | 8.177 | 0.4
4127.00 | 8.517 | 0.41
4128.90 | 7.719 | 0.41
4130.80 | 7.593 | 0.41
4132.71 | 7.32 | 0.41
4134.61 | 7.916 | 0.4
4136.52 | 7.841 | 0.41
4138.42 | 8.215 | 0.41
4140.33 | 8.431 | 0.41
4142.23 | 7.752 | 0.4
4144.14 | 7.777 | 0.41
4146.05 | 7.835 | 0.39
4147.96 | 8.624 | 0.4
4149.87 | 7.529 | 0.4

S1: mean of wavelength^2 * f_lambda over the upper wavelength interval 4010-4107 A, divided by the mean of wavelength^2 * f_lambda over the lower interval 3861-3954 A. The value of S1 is 1.20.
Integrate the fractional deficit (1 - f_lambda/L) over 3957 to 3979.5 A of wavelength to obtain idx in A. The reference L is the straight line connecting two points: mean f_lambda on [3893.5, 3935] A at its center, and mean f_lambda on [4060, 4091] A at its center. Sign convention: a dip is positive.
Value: 5.0 A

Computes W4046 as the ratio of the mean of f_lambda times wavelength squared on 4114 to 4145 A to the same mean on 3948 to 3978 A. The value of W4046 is 1.4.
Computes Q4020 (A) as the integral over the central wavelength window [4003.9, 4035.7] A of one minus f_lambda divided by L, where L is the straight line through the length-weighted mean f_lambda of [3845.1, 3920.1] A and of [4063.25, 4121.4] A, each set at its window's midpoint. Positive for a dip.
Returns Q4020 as -3.4 A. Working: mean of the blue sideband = 7.32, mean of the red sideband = 7.52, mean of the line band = 8.25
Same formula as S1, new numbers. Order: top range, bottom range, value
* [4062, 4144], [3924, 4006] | 1.17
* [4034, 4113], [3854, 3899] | 1.20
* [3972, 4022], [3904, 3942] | 1.12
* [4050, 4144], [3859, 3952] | 1.18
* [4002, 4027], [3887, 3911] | 1.29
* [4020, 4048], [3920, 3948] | 1.25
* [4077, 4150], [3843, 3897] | 1.20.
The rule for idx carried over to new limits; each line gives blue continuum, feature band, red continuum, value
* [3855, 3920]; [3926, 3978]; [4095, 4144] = 6.6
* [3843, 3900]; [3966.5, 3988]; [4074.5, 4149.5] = 2.8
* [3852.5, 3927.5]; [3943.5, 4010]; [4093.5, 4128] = 2.0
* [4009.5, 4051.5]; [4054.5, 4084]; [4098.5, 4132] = -0.3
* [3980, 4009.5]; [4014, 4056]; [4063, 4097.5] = -2.8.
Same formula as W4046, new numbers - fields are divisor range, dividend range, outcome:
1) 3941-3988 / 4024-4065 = 1.28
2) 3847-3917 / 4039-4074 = 1.23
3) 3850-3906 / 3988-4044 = 1.24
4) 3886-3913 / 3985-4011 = 1.23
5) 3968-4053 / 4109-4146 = 1.05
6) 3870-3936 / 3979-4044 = 1.23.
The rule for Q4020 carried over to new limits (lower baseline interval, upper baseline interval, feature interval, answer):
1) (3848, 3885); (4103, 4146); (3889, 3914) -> 1.99 A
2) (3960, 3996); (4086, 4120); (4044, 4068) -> -3.84 A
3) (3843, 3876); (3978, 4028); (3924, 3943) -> 3.21 A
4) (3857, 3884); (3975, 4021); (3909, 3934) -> 1.75 A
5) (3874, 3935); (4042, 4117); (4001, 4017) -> -1.67 A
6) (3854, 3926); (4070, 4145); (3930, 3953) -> 1.91 A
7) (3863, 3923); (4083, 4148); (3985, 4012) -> -2.44 A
